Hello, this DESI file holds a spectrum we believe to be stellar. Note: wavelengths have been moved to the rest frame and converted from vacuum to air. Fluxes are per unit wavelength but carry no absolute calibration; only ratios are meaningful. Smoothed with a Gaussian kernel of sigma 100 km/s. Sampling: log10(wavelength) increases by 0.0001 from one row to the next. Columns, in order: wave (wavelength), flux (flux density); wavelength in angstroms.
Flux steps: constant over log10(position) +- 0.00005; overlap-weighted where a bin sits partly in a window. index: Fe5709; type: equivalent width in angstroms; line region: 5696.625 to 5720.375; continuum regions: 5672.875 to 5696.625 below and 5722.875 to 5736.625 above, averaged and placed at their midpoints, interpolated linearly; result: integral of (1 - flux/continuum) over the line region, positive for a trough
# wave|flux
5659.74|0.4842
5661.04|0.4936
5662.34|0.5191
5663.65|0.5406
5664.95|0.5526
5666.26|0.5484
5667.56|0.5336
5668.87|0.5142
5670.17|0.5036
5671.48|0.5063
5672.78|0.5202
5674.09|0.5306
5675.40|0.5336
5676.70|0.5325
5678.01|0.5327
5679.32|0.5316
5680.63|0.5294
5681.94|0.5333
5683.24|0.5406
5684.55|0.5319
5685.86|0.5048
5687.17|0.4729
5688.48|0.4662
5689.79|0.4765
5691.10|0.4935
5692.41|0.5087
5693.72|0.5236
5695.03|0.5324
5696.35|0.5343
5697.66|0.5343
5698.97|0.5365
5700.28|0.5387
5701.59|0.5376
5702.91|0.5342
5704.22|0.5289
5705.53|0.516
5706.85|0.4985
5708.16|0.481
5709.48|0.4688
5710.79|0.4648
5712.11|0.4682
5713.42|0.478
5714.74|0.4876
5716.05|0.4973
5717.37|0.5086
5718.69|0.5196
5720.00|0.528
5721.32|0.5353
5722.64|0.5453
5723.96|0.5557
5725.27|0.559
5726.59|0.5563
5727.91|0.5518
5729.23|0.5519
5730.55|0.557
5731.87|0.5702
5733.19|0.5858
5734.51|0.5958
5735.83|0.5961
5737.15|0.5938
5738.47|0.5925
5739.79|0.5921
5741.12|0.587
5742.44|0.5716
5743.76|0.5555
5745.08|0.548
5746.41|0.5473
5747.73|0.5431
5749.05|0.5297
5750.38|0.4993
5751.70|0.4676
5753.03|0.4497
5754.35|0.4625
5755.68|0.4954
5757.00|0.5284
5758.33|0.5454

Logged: 1.6 angstroms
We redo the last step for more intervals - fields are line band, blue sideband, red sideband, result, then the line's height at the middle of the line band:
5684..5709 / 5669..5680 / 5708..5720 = -0.44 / 0.504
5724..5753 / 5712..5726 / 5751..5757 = -3.63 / 0.495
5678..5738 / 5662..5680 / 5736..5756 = 0.78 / 0.533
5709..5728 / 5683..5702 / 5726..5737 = 1.33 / 0.553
